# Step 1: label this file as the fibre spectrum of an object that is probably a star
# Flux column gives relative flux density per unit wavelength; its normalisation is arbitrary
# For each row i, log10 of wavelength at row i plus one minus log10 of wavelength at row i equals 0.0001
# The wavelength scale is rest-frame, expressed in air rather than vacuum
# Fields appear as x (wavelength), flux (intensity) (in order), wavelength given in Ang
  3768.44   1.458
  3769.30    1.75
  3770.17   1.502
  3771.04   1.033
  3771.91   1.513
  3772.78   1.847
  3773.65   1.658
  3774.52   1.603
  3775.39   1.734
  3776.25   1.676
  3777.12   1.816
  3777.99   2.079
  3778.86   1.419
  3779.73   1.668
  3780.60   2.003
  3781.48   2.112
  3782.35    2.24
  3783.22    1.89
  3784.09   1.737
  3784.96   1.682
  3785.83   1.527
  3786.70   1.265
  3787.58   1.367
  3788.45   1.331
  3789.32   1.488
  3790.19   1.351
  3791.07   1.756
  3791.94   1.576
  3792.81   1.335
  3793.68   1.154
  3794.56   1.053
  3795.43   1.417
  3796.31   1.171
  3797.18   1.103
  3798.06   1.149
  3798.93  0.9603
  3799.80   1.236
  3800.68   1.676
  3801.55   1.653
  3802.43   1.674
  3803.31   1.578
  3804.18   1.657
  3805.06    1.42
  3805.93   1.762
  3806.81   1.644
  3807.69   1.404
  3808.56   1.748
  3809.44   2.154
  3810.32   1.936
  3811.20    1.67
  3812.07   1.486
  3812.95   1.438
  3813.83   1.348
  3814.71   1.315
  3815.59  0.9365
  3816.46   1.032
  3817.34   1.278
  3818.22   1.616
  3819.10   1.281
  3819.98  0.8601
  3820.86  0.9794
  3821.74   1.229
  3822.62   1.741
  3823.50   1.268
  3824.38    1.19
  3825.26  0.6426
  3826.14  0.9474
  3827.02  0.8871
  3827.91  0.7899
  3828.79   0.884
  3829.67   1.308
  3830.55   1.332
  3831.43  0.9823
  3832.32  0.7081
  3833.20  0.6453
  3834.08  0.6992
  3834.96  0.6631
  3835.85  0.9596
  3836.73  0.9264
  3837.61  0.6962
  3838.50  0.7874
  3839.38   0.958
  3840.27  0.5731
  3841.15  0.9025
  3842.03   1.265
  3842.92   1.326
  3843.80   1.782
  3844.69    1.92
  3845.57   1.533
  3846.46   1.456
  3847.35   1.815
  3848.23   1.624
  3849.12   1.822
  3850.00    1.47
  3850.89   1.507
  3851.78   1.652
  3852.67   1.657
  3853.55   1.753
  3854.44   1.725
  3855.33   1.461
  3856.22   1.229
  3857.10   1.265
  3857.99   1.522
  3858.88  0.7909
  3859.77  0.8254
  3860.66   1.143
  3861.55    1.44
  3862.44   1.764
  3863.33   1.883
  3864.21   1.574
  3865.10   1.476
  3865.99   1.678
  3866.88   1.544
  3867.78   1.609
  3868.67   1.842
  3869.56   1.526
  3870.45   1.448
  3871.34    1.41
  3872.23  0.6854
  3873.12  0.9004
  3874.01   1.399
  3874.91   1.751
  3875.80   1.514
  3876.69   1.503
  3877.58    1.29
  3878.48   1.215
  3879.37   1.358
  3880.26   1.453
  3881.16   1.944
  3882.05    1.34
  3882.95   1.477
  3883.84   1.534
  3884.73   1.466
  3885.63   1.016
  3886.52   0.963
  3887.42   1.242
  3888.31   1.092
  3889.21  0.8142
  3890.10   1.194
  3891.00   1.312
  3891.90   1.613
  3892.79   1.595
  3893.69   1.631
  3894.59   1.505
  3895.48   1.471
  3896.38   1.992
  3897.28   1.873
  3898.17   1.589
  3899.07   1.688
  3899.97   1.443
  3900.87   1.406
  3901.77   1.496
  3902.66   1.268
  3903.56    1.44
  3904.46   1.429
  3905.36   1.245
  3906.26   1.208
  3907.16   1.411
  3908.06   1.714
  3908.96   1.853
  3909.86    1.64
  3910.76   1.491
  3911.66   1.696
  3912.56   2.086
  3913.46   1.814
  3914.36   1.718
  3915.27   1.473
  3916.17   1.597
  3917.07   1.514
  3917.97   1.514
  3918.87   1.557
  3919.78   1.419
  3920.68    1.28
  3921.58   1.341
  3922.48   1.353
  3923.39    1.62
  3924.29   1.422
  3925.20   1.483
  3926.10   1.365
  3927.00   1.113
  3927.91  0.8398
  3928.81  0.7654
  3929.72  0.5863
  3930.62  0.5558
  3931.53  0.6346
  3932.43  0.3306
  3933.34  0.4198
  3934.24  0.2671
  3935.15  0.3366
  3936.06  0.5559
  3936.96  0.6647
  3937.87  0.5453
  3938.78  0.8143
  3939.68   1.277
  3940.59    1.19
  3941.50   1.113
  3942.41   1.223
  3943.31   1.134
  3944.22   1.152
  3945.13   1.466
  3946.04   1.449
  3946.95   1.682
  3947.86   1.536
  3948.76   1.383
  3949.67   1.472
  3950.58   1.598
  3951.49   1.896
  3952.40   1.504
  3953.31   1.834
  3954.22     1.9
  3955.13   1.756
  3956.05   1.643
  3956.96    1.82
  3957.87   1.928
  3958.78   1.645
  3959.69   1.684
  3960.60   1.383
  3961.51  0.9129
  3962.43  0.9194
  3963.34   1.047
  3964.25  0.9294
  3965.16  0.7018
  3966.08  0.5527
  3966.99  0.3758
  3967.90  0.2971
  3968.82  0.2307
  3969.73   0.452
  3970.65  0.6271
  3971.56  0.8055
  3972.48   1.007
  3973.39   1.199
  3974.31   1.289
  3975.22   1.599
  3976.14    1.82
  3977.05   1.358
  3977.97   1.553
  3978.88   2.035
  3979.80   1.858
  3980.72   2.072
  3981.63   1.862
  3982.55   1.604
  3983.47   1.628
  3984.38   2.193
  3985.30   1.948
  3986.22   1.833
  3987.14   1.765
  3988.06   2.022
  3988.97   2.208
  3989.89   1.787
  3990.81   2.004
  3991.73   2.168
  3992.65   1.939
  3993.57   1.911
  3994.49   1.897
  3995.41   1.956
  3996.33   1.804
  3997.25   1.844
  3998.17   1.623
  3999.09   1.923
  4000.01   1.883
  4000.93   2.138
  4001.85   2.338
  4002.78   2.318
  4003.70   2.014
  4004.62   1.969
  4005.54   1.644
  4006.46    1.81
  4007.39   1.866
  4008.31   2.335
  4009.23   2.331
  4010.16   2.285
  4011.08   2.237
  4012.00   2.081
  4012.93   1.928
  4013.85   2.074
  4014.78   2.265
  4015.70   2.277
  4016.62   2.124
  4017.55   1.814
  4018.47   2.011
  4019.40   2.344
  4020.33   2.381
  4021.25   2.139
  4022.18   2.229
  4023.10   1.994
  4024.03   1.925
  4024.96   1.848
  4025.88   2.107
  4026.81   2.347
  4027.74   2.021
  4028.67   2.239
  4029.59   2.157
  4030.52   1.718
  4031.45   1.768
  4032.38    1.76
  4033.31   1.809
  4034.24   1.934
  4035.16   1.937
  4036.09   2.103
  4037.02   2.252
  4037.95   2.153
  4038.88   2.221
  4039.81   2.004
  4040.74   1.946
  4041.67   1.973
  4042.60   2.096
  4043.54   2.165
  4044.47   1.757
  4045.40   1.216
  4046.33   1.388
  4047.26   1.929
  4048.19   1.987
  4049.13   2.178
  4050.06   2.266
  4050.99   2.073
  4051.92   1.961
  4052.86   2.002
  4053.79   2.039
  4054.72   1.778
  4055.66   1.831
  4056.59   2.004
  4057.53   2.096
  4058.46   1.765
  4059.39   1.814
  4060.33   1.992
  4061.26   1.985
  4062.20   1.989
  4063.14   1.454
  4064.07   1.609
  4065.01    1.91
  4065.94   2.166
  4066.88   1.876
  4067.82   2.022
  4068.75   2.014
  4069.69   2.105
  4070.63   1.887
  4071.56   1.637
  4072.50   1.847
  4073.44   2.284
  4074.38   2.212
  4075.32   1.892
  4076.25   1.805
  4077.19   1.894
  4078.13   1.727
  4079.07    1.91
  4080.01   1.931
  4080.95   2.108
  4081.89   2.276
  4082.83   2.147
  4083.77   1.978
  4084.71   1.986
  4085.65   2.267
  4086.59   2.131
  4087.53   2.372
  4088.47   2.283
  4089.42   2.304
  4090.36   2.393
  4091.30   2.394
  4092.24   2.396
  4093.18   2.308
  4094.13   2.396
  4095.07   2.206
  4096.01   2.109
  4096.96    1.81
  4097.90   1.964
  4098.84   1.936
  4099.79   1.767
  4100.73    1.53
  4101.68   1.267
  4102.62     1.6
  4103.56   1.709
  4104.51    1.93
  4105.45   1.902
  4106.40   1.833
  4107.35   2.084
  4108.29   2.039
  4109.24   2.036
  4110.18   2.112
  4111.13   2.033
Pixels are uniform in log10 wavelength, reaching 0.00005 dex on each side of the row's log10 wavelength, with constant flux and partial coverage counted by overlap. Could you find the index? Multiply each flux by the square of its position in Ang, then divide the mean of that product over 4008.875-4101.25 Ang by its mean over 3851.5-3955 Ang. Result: 1.61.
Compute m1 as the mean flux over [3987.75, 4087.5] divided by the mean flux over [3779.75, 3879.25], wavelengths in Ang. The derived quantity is 1.46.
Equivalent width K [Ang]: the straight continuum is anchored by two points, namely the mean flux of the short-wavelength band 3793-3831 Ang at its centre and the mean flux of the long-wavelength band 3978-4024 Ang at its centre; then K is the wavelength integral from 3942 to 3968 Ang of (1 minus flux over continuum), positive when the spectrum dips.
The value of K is 6.9 Ang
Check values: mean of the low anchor 1.33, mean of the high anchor 2.01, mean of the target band 1.35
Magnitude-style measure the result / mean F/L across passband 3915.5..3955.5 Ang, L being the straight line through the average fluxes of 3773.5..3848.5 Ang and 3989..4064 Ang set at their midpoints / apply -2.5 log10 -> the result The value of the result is 0.40 mag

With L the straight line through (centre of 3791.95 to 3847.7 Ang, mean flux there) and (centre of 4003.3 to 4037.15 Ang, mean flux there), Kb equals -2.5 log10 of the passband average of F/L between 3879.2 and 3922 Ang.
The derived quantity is 0.07 mag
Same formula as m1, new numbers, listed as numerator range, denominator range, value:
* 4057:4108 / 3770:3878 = 1.42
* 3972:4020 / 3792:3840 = 1.56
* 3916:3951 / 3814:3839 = 1.09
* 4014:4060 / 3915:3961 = 1.60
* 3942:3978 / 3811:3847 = 1.12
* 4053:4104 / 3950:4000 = 1.30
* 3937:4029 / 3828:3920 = 1.20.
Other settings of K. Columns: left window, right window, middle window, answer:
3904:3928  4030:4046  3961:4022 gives 2.5 Ang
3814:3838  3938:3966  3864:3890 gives -4.6 Ang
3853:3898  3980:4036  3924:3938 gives 7.8 Ang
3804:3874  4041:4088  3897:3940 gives 7.9 Ang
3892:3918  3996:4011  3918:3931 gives 3.6 Ang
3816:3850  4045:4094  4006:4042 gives -4.6 Ang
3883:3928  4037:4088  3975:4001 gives -2.1 Ang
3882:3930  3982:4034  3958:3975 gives 8.1 Ang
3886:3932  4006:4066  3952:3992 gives 6.0 Ang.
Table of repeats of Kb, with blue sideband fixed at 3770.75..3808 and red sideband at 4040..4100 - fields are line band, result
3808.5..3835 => 0.32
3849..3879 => 0.15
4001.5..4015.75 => -0.11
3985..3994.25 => -0.05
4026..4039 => -0.05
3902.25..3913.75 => 0.12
